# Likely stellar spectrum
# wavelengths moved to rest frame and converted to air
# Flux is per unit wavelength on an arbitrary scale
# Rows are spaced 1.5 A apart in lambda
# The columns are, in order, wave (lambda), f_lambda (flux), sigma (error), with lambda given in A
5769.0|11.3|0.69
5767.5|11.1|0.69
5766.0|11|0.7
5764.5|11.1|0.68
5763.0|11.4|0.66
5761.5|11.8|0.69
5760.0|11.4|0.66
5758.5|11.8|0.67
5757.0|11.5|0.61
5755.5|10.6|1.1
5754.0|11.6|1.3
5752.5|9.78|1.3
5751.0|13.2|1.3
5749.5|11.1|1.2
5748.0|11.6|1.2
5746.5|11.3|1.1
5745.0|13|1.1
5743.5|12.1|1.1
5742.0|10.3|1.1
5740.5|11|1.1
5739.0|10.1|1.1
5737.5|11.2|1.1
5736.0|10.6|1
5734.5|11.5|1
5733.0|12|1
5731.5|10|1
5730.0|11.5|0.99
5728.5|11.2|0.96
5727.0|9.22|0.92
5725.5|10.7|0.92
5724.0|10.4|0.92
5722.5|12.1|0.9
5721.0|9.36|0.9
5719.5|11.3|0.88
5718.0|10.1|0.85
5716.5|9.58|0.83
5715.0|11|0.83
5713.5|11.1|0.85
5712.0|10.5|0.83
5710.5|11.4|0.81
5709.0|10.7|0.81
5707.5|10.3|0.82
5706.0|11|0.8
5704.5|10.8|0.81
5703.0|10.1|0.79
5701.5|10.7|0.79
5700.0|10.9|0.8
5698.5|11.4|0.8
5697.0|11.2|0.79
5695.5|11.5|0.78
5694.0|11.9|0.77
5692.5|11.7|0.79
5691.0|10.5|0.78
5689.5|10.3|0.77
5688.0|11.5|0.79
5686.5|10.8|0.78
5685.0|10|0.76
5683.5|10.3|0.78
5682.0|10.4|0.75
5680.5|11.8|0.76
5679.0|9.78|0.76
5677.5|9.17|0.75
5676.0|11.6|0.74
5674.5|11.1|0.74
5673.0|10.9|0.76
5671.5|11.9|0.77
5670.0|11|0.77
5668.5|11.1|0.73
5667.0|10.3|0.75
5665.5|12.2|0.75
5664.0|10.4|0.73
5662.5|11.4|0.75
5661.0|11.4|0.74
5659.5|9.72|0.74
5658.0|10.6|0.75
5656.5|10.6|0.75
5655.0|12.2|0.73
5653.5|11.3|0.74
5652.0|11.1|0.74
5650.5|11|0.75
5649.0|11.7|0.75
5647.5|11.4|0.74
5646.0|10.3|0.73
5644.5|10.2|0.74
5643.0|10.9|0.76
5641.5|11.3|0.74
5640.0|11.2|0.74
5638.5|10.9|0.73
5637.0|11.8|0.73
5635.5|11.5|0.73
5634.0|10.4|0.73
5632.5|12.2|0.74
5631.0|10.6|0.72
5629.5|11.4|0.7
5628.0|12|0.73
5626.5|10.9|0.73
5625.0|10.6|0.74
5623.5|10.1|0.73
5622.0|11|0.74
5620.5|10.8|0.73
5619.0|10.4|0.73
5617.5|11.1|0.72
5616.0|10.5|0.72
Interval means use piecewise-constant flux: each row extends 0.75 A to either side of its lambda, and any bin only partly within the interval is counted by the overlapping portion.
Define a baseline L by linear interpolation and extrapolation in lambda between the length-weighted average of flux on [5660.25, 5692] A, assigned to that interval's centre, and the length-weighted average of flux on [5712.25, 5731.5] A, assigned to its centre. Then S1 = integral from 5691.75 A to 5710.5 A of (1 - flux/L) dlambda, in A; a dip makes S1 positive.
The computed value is -0.5 A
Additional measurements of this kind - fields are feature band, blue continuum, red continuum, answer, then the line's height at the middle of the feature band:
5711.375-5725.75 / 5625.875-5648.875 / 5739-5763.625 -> 0.9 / 11.3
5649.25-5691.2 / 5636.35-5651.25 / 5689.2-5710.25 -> 0.5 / 11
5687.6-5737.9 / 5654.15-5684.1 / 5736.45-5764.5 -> 1.3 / 11.1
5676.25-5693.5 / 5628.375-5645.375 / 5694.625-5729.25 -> 0.4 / 10.9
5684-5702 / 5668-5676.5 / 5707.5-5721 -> -0.1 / 10.9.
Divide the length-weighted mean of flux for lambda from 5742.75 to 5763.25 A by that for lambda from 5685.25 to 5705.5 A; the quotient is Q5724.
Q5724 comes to 1.1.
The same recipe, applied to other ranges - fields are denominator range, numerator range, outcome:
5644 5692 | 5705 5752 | 1.01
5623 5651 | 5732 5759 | 1.02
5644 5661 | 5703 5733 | 0.97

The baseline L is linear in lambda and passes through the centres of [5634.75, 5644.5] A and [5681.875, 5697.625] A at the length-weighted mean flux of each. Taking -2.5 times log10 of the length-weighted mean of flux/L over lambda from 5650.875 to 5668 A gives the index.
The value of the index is 0.01 mag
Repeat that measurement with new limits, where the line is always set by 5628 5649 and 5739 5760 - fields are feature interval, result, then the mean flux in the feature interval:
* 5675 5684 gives 0.07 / 10.5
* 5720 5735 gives 0.05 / 10.8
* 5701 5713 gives 0.06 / 10.7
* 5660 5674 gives 0.01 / 11.2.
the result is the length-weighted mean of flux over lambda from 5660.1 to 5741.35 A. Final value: 10.8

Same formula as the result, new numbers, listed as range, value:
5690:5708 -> 11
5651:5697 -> 11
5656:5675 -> 11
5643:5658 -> 11.1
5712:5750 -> 10.9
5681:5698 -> 10.9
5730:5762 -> 11.3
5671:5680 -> 10.7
